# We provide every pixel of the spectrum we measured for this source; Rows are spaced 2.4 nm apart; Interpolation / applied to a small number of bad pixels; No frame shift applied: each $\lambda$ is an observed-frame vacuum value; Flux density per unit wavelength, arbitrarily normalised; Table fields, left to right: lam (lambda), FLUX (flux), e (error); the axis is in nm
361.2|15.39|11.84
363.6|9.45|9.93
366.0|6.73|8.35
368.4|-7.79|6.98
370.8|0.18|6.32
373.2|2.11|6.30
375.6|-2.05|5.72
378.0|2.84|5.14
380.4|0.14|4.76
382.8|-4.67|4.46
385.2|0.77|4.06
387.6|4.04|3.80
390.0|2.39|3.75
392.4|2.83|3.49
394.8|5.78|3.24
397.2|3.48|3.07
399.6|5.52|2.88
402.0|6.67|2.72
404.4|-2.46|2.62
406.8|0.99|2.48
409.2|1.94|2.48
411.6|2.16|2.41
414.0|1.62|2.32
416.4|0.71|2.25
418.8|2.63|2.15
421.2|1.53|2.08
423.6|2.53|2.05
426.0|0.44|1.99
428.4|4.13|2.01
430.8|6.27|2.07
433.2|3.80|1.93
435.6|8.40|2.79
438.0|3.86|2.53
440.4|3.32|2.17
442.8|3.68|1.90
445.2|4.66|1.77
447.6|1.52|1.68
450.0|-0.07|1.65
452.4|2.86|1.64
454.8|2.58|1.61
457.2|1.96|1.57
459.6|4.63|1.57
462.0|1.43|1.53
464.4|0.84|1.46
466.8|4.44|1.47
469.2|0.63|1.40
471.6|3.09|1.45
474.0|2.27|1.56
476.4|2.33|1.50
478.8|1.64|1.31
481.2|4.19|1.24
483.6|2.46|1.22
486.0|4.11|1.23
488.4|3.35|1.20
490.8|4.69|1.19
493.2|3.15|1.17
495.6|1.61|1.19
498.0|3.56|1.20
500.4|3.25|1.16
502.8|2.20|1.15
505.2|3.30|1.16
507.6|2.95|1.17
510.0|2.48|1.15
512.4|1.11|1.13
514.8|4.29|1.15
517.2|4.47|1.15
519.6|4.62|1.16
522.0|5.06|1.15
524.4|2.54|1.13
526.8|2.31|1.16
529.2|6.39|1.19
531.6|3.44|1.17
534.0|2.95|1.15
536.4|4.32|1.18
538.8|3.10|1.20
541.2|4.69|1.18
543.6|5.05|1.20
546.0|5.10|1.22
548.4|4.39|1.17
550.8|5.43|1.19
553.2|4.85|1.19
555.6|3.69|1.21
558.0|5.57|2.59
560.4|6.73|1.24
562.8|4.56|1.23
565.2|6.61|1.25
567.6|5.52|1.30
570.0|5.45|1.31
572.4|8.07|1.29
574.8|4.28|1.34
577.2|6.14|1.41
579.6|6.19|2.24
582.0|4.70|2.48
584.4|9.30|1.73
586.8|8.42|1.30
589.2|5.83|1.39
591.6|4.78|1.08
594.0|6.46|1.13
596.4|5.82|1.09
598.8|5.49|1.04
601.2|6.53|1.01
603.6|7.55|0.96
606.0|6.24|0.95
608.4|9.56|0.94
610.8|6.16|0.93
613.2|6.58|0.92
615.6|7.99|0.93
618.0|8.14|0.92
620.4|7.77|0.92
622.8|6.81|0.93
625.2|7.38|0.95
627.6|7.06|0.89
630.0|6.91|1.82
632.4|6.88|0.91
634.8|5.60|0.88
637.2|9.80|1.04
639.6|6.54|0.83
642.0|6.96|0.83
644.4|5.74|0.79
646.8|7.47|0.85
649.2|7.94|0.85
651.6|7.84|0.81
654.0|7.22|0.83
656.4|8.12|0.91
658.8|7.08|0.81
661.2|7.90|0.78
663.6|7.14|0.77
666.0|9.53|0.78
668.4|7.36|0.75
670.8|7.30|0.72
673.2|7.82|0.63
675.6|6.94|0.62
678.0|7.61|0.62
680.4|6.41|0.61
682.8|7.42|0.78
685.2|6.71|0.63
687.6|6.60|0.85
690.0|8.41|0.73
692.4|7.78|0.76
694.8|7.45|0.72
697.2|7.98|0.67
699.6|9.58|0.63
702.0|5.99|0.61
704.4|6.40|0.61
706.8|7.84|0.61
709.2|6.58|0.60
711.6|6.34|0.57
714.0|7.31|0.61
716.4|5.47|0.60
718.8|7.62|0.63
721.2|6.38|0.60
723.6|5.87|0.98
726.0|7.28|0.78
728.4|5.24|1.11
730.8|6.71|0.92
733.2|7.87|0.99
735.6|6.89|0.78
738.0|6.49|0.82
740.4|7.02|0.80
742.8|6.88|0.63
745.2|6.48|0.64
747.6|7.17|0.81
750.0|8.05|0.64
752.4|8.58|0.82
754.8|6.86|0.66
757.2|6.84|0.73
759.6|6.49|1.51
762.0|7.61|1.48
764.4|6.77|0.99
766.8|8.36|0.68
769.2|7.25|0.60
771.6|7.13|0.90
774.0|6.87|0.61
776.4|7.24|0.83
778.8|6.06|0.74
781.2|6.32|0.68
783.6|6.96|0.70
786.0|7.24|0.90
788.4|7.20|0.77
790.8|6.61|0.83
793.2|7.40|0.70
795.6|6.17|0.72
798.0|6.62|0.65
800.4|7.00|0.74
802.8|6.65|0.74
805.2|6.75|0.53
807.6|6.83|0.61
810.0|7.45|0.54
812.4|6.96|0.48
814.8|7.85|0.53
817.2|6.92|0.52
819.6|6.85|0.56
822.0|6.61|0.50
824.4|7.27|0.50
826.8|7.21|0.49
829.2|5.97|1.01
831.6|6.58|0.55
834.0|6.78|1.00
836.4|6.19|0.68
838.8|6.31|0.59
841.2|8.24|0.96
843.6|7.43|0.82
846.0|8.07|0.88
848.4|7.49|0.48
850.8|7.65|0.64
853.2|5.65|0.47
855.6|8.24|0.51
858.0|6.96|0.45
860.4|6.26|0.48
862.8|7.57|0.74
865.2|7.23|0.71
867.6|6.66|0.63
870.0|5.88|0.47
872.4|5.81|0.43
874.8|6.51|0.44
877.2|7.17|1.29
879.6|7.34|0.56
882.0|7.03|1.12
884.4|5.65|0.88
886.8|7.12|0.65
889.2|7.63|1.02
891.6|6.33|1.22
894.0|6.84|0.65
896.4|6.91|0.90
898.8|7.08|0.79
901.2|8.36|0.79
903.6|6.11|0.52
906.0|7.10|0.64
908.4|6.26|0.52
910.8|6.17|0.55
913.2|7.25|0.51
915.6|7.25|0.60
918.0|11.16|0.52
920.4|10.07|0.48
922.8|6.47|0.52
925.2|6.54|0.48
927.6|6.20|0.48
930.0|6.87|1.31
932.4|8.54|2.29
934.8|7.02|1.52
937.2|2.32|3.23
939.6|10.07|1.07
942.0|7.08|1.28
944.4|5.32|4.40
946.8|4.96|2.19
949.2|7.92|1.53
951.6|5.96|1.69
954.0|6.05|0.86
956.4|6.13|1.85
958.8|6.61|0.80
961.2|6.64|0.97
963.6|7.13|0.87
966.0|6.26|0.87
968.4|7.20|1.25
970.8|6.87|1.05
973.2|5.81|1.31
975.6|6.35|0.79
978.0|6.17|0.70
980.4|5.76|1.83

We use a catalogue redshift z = 0.40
